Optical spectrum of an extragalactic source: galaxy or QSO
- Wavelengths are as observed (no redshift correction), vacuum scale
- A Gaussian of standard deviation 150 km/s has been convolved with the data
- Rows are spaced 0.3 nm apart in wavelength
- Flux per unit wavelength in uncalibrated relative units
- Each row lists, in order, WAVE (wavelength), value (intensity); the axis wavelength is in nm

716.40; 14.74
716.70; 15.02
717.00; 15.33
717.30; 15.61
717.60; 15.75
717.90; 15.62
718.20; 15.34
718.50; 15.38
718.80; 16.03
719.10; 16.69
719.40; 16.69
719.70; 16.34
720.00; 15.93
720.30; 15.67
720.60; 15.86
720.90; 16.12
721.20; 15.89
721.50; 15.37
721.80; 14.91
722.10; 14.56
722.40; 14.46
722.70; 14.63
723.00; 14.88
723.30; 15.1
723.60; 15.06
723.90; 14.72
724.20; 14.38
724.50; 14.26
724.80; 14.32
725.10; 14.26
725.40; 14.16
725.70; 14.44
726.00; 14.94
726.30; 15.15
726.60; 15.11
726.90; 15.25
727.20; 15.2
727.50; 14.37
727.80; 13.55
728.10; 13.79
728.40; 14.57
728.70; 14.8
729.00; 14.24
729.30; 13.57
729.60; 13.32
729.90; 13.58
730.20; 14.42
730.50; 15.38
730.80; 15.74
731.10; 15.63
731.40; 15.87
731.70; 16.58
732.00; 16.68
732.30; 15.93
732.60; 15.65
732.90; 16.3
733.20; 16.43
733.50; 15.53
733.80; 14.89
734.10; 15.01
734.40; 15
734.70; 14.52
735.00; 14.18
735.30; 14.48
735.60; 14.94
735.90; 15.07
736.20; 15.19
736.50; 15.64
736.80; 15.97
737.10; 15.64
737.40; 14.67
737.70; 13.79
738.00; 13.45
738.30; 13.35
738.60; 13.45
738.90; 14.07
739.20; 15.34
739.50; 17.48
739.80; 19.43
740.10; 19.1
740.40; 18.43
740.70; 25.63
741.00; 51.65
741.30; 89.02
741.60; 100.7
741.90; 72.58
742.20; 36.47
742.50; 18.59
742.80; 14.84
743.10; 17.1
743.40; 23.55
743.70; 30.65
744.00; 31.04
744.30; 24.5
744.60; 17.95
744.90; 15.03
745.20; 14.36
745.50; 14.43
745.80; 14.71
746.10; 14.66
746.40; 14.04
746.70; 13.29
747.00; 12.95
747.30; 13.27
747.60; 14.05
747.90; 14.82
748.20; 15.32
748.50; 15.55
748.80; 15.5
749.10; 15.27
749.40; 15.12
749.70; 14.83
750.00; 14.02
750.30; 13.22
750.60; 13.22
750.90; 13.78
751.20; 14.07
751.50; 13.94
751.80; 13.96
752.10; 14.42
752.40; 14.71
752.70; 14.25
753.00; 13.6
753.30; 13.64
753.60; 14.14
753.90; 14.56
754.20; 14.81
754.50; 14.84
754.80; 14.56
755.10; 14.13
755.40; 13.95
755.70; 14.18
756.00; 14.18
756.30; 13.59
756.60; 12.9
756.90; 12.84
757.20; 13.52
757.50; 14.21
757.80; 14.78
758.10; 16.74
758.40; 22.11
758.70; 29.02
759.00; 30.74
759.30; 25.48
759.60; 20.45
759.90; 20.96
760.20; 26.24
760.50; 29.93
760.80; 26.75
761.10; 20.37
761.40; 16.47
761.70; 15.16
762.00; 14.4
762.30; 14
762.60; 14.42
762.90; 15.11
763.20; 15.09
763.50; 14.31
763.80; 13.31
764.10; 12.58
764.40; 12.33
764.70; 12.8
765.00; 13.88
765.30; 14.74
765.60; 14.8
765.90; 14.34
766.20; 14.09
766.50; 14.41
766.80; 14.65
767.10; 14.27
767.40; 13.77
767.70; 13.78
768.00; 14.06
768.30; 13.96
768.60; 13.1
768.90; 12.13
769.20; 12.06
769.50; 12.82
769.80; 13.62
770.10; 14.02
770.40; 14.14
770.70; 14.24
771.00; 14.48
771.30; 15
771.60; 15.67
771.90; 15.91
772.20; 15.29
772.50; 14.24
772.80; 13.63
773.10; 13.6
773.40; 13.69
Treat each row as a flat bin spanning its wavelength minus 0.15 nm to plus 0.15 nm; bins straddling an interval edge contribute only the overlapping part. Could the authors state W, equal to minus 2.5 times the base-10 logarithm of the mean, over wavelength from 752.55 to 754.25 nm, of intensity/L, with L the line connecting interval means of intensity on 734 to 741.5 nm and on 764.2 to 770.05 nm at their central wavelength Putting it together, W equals 0.20 mag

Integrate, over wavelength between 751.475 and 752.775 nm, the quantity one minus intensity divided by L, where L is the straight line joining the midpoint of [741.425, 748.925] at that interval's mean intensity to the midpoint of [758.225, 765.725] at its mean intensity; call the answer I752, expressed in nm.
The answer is 0.44 nm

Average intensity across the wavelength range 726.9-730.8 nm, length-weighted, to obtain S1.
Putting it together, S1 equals 14.3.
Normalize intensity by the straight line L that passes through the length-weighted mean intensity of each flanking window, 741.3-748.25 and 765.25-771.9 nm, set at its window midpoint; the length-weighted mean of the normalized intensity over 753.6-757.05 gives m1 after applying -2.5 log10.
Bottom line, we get 0.42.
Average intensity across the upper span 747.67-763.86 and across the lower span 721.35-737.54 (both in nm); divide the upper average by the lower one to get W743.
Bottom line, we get 1.10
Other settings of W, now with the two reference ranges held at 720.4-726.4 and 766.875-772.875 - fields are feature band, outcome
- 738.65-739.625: -0.06 mag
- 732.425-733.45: -0.10 mag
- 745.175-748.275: 0.02 mag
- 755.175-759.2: -0.20 mag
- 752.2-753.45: 0.02 mag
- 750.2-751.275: 0.06 mag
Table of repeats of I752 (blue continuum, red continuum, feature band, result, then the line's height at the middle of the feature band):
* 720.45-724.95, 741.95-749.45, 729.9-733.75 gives 0.16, 16.4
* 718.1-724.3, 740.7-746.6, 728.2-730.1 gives 0.65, 21.3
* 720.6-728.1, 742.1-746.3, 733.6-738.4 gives 0.87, 18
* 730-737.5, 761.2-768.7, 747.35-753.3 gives 0.16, 14.8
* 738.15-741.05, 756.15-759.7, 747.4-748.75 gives 0.31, 19.3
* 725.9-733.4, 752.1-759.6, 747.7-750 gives 0.13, 16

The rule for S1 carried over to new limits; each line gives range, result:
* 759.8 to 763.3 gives 19.1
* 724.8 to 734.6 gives 15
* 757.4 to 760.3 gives 22.1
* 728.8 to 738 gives 15.1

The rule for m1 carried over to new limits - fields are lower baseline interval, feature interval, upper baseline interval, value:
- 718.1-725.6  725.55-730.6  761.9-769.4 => 0.04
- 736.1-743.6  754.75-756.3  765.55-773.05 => 0.40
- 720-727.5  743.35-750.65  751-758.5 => -0.14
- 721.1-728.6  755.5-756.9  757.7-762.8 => 0.43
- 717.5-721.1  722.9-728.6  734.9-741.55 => 0.23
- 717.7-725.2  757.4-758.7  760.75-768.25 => -0.24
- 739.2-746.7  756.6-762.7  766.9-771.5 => -0.03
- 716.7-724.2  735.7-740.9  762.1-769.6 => -0.12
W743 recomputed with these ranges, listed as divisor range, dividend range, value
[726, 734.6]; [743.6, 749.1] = 1.12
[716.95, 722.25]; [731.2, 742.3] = 1.47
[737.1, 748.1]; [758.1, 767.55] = 0.73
